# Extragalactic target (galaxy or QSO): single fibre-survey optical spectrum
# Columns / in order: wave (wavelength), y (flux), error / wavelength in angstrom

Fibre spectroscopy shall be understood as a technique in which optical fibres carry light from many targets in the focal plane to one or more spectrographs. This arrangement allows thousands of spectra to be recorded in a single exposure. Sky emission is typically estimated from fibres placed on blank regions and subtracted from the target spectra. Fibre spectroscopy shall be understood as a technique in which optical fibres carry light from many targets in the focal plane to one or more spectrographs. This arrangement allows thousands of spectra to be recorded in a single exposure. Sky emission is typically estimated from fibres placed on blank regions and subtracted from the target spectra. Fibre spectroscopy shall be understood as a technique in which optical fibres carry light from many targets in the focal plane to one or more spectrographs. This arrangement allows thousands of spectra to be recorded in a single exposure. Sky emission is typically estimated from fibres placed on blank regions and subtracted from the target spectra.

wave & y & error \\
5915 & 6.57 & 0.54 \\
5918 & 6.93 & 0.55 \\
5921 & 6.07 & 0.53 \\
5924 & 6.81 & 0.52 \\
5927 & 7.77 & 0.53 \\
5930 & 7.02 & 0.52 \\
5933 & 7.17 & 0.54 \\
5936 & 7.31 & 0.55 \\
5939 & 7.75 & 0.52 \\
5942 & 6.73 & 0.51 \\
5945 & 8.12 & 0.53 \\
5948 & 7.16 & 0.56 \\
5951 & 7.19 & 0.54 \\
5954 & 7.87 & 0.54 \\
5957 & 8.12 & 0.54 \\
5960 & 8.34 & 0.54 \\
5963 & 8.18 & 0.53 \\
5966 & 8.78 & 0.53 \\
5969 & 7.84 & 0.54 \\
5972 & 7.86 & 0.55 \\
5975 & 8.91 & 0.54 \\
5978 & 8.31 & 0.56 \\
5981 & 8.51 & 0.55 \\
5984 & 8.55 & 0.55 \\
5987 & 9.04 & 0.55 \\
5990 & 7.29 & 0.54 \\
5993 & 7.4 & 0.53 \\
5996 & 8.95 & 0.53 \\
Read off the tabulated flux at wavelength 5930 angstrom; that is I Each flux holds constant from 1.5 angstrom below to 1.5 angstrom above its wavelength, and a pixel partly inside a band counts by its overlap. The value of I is 7.02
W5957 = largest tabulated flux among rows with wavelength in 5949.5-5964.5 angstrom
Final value 8.34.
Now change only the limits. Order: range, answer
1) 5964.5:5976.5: 8.91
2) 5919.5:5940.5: 7.77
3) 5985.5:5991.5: 9.04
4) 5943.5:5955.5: 8.12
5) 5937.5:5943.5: 7.75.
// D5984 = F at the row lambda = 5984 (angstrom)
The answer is 8.55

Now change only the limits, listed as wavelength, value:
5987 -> 9.04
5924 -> 6.81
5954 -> 7.87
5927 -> 7.77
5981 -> 8.51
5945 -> 8.12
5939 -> 7.75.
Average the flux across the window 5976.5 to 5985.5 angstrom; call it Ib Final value 8.46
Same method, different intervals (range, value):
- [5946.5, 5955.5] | 7.41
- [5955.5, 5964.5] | 8.21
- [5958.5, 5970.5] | 8.28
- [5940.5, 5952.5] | 7.3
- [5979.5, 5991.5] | 8.35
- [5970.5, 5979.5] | 8.36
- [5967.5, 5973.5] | 7.85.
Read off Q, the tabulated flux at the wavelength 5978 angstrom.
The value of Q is 8.31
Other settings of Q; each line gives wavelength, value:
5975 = 8.91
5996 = 8.95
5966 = 8.78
